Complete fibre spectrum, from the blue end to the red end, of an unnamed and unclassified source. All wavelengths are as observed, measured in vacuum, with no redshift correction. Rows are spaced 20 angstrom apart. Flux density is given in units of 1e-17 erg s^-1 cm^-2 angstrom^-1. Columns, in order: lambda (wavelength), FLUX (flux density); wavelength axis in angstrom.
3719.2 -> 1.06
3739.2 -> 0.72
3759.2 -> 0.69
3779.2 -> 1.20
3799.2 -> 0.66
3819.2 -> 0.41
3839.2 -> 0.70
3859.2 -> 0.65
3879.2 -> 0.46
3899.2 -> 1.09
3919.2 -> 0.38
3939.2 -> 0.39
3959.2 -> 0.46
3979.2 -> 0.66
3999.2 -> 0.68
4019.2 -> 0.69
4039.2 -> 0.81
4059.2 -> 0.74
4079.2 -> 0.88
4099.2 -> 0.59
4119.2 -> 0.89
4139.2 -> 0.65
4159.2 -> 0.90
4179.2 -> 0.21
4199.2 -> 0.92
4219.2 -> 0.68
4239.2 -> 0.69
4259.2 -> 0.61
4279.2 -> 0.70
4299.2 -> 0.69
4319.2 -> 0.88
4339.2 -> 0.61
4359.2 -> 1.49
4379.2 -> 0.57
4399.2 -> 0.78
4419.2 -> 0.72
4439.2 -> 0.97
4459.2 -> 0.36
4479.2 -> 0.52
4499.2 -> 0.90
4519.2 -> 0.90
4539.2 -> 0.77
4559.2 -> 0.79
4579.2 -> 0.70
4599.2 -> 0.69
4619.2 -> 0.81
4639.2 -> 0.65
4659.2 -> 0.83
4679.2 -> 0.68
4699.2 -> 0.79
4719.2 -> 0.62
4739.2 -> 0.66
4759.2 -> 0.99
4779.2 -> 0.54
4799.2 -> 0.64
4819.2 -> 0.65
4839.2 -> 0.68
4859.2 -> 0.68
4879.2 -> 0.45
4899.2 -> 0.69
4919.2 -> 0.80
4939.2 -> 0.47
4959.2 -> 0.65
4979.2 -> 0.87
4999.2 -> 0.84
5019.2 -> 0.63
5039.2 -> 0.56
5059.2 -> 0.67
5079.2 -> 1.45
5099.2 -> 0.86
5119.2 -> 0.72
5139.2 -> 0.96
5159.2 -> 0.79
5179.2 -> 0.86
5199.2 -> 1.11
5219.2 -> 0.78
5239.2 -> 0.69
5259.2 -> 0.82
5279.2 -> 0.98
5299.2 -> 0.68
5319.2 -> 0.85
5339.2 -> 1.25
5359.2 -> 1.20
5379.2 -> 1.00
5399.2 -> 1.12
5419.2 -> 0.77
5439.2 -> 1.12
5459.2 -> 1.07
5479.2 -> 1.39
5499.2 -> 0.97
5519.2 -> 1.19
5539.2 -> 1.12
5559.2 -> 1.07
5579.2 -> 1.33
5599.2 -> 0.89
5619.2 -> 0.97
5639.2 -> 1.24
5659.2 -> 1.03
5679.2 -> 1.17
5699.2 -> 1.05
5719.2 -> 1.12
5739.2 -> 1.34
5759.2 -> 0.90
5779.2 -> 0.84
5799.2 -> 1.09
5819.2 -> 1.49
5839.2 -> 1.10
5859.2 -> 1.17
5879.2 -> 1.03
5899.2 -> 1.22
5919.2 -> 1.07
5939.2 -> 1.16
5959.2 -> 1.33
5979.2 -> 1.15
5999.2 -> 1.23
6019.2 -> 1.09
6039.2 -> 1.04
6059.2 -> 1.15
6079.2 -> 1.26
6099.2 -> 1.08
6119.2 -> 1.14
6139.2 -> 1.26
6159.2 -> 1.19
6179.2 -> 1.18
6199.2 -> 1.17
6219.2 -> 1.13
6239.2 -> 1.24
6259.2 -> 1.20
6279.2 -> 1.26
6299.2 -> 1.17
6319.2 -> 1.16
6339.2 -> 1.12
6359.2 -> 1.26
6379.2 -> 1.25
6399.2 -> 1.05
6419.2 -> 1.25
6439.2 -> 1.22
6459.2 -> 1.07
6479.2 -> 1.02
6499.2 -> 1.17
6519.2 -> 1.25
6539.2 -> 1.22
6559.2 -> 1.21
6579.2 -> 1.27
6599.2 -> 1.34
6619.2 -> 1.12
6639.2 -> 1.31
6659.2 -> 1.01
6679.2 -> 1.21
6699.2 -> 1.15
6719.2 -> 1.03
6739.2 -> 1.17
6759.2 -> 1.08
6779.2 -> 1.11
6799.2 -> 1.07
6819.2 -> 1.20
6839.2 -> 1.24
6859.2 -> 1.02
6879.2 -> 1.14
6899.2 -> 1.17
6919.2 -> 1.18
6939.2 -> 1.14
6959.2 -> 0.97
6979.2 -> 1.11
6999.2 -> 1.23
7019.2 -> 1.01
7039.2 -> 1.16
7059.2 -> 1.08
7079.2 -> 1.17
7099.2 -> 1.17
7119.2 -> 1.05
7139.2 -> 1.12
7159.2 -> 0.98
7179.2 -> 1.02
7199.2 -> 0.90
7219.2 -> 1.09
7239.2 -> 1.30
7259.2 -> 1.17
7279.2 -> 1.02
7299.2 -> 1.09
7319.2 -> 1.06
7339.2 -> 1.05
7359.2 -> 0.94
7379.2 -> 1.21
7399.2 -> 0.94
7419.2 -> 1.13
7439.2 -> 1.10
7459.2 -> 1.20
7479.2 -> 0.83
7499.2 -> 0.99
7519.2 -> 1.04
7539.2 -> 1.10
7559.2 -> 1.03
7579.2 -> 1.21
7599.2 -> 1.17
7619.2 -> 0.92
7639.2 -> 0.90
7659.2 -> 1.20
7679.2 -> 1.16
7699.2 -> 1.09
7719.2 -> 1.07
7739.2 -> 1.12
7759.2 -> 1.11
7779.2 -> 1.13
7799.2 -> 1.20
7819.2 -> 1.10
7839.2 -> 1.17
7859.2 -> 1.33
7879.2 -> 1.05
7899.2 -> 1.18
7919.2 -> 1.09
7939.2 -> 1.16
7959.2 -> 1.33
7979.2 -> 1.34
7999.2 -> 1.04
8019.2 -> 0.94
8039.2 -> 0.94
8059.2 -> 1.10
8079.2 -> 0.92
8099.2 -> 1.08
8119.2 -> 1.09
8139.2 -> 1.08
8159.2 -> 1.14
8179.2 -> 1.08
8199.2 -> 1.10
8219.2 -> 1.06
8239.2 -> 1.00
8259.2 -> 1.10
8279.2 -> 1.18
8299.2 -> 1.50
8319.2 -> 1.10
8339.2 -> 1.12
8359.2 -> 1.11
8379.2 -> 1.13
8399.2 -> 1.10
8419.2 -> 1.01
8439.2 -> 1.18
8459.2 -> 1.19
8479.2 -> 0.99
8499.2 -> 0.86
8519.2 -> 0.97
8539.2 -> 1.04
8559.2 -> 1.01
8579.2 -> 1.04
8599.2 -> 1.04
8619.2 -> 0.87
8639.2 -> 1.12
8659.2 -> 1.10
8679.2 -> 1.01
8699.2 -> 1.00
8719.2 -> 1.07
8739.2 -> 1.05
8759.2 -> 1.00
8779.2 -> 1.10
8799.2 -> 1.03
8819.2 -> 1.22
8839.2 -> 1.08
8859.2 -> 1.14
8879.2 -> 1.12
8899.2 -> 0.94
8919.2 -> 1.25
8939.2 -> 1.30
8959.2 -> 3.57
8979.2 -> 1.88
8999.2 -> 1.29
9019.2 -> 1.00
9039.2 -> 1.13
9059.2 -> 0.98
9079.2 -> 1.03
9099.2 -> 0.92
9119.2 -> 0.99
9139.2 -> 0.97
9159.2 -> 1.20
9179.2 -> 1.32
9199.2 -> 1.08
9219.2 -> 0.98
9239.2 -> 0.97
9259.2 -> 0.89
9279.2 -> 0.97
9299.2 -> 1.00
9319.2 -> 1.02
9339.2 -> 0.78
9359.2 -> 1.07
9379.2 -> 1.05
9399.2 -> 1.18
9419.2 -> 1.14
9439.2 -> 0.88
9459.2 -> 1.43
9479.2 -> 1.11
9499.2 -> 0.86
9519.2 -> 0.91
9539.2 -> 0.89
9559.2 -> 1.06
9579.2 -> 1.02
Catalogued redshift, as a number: 0.365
